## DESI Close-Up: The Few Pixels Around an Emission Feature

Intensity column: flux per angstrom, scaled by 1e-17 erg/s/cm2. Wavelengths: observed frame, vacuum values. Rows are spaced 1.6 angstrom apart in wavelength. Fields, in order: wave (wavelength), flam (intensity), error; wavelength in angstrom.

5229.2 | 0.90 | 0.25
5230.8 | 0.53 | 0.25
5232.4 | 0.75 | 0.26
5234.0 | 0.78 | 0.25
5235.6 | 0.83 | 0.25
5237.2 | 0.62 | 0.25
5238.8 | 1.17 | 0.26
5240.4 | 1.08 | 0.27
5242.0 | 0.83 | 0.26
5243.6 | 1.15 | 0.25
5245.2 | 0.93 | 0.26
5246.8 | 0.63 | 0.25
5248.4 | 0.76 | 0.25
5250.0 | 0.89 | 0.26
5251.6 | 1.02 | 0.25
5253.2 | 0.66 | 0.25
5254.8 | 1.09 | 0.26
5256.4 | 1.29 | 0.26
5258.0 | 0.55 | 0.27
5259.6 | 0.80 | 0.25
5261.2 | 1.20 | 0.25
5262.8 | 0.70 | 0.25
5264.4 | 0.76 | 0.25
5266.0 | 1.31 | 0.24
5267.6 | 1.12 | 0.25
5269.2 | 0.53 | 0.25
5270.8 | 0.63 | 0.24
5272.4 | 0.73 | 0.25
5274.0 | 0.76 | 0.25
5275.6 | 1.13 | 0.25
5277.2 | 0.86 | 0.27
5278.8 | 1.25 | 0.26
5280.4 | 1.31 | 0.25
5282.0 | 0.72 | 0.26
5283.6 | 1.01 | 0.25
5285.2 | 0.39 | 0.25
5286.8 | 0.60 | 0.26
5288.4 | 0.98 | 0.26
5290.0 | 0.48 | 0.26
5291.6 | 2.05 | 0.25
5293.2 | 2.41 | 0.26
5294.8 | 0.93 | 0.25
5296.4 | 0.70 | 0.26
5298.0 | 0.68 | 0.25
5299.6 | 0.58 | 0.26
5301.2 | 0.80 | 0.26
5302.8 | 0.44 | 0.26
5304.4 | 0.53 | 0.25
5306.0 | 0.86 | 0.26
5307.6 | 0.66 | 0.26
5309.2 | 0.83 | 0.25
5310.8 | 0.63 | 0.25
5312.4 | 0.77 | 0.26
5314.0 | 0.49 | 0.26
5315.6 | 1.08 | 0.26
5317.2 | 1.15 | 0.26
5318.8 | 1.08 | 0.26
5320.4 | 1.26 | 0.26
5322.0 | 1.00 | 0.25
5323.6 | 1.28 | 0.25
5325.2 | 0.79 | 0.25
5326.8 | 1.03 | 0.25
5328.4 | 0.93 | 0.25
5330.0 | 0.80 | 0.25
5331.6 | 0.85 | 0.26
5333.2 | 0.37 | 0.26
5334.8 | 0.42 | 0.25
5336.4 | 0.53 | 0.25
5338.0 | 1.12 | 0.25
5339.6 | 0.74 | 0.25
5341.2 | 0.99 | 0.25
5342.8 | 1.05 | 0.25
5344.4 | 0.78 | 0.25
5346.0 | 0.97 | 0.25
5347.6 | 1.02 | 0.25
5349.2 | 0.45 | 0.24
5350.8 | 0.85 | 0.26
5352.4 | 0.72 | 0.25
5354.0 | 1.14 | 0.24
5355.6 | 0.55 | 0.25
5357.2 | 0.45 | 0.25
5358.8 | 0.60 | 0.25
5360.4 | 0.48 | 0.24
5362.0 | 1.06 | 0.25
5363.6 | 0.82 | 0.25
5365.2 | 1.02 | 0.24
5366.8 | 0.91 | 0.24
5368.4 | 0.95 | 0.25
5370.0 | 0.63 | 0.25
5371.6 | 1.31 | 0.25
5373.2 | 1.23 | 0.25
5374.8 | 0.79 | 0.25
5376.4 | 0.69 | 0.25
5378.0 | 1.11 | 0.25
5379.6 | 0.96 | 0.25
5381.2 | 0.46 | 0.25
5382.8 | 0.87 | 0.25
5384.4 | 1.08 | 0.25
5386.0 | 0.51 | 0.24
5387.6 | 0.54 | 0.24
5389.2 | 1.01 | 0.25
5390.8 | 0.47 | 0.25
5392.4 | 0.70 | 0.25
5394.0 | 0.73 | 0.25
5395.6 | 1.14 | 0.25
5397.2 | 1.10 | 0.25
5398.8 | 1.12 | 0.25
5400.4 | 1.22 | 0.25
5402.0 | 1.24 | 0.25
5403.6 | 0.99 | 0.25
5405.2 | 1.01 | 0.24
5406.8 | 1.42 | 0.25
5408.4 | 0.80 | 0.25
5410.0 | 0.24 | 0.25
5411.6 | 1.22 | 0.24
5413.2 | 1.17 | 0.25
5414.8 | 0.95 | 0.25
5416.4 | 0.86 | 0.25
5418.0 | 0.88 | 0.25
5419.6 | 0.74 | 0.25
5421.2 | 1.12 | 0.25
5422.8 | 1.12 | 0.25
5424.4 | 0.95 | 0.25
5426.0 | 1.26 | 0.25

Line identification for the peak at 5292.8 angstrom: H-gamma 4340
